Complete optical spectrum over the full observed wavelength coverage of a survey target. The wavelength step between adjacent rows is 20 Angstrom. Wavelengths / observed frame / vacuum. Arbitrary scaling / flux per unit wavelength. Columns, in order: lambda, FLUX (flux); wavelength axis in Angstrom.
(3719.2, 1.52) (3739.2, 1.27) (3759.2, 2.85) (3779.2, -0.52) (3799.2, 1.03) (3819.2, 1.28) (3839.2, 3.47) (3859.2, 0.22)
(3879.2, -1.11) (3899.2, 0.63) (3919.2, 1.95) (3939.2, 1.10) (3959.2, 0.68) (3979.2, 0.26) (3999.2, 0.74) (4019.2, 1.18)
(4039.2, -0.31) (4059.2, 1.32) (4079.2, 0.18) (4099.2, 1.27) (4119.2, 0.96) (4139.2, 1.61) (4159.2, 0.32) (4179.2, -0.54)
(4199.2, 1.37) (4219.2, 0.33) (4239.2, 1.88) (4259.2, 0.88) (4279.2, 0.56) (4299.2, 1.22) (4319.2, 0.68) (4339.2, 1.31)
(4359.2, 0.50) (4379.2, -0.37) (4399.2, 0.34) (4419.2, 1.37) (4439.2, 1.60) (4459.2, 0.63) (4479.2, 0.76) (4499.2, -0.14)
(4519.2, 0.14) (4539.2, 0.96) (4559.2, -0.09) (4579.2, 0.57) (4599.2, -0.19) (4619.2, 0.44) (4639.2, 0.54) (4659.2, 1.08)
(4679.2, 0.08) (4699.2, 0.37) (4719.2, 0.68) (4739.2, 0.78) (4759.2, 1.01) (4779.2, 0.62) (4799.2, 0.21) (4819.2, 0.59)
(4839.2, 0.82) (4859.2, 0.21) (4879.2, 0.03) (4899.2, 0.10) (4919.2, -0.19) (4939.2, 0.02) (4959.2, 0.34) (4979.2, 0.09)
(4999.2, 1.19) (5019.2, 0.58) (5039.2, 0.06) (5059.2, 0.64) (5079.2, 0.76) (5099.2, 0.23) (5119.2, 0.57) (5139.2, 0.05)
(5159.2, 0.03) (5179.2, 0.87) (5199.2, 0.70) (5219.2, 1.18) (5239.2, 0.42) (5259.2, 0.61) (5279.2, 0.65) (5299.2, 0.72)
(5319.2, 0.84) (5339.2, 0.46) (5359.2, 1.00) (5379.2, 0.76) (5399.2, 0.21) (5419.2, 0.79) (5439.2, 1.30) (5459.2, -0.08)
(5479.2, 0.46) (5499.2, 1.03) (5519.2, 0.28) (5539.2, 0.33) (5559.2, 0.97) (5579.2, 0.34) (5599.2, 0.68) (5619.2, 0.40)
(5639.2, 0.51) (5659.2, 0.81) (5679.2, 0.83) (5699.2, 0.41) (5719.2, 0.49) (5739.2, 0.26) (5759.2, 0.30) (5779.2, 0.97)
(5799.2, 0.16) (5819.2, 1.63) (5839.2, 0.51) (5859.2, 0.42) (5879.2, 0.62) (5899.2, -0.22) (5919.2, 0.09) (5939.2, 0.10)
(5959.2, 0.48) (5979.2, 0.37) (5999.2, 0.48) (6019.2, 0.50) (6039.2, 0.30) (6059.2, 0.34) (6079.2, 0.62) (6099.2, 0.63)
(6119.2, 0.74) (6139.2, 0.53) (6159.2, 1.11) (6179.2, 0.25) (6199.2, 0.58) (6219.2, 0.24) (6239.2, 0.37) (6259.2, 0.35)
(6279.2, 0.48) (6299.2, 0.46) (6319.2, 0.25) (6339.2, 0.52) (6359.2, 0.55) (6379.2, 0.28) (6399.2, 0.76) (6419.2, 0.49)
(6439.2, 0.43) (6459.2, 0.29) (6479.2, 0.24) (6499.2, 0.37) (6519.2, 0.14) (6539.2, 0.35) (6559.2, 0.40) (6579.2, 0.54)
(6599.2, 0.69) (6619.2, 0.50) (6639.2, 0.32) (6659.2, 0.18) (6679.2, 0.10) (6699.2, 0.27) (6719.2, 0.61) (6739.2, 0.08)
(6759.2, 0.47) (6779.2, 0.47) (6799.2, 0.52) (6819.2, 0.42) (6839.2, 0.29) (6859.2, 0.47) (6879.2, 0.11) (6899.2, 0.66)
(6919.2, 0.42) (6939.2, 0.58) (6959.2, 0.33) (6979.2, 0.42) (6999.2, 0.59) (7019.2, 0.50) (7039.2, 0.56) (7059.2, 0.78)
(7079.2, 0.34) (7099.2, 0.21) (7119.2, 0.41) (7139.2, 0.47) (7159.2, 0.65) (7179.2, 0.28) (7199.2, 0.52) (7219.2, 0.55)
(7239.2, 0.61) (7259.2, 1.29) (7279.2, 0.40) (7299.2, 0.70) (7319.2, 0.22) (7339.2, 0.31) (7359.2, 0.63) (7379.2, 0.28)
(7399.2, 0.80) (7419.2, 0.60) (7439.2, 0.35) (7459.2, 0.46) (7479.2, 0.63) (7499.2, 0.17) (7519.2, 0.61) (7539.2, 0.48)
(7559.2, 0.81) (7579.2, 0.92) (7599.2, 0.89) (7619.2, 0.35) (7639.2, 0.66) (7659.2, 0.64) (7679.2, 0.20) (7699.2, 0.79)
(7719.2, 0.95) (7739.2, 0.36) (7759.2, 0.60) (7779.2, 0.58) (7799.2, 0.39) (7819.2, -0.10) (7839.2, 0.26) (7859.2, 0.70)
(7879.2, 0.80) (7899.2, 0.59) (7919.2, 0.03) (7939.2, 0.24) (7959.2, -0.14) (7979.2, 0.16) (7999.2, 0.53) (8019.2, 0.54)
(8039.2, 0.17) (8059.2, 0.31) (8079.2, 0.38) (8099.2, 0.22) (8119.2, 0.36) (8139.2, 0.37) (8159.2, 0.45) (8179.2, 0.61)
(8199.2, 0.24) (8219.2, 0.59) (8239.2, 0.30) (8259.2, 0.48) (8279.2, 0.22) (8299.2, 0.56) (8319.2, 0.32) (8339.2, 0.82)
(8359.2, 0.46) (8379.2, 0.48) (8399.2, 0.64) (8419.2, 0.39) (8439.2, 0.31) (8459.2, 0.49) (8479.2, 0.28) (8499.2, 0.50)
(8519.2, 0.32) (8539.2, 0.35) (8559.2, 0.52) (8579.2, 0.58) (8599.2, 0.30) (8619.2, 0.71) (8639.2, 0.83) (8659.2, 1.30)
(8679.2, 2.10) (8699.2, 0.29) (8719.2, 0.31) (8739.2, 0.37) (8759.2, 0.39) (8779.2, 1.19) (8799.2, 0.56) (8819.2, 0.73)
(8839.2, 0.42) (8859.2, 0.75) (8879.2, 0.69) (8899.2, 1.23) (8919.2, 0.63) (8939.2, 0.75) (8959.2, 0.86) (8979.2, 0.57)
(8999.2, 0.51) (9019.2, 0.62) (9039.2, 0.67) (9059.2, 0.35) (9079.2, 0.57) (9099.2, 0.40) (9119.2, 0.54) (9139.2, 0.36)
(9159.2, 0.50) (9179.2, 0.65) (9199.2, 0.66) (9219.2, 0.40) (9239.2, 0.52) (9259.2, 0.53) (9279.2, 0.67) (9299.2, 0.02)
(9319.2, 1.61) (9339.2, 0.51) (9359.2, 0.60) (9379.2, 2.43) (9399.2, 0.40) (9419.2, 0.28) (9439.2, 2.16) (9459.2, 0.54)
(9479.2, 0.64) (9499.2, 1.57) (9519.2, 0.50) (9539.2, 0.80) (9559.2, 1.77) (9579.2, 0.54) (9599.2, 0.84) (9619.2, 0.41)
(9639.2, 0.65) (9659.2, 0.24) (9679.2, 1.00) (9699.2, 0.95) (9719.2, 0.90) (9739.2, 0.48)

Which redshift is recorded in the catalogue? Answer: 1.33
